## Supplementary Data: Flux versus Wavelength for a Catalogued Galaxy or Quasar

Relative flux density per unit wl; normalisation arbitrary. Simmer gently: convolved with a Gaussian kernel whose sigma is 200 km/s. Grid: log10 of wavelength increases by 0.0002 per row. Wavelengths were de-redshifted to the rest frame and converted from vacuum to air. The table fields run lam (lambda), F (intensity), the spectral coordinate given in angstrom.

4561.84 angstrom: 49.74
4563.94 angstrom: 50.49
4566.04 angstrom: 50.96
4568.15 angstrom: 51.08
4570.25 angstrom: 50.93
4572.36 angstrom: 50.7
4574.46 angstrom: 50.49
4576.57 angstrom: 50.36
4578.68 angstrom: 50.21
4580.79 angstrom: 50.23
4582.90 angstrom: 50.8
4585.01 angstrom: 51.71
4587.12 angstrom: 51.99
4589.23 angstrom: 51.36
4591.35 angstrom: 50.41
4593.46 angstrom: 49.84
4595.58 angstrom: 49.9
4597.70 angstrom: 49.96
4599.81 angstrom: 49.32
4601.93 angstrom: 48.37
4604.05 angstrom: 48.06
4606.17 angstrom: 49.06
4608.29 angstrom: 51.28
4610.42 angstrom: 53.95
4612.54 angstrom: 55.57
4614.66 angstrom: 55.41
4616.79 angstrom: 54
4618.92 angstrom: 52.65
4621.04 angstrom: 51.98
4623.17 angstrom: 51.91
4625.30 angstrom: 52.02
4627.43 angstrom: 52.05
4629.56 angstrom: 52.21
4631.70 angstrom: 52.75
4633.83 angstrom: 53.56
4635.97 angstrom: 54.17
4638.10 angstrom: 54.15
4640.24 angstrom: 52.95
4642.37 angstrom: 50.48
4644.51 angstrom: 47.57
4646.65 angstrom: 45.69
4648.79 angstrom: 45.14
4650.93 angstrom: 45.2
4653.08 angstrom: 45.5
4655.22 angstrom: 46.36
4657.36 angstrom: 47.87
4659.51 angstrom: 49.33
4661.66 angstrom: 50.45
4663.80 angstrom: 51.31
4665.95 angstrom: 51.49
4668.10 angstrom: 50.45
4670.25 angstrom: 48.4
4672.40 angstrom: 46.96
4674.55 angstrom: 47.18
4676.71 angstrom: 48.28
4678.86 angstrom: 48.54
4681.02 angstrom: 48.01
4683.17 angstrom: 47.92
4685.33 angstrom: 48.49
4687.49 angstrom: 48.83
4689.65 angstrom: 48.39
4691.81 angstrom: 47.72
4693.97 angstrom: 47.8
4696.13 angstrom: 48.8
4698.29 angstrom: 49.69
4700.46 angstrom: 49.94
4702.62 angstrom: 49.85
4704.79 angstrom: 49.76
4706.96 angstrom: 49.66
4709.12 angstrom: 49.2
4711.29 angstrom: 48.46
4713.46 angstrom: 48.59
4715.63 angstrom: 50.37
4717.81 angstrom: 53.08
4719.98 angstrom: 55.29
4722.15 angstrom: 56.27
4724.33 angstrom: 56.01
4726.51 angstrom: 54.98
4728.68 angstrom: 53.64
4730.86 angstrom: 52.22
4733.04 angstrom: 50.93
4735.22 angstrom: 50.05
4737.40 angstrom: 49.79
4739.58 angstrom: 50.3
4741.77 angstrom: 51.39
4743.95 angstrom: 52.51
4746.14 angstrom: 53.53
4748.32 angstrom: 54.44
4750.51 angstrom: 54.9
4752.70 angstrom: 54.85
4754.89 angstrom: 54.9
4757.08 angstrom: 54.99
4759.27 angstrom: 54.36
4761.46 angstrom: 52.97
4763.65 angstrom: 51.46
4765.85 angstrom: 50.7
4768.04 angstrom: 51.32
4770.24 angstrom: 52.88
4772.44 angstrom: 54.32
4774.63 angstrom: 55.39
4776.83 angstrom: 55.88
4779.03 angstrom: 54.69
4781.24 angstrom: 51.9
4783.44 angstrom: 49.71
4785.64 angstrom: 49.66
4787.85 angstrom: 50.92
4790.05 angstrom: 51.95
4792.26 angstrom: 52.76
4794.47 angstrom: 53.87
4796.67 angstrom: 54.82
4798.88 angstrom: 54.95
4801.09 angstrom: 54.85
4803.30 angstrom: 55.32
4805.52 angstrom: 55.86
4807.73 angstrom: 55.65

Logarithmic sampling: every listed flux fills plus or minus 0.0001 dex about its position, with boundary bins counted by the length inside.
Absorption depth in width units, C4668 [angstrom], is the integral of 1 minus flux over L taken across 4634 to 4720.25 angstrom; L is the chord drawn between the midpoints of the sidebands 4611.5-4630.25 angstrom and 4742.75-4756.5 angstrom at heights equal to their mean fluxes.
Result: 7.1 angstrom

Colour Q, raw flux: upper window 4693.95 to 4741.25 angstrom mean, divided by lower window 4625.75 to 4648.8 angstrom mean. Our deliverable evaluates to 1.0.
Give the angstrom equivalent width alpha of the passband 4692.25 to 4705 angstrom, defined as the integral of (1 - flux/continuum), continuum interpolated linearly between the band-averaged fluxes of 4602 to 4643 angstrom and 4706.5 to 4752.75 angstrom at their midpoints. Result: 0.8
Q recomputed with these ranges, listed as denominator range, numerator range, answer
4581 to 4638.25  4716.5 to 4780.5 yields 1.03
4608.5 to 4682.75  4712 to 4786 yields 1.05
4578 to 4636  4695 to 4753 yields 1.00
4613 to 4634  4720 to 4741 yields 1.00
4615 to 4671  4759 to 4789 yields 1.04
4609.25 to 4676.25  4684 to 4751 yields 1.01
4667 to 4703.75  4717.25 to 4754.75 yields 1.10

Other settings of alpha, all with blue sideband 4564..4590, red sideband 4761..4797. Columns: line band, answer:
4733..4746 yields 0.3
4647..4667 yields 1.4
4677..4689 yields 0.8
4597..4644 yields -0.7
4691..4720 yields 1.3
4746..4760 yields -0.6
